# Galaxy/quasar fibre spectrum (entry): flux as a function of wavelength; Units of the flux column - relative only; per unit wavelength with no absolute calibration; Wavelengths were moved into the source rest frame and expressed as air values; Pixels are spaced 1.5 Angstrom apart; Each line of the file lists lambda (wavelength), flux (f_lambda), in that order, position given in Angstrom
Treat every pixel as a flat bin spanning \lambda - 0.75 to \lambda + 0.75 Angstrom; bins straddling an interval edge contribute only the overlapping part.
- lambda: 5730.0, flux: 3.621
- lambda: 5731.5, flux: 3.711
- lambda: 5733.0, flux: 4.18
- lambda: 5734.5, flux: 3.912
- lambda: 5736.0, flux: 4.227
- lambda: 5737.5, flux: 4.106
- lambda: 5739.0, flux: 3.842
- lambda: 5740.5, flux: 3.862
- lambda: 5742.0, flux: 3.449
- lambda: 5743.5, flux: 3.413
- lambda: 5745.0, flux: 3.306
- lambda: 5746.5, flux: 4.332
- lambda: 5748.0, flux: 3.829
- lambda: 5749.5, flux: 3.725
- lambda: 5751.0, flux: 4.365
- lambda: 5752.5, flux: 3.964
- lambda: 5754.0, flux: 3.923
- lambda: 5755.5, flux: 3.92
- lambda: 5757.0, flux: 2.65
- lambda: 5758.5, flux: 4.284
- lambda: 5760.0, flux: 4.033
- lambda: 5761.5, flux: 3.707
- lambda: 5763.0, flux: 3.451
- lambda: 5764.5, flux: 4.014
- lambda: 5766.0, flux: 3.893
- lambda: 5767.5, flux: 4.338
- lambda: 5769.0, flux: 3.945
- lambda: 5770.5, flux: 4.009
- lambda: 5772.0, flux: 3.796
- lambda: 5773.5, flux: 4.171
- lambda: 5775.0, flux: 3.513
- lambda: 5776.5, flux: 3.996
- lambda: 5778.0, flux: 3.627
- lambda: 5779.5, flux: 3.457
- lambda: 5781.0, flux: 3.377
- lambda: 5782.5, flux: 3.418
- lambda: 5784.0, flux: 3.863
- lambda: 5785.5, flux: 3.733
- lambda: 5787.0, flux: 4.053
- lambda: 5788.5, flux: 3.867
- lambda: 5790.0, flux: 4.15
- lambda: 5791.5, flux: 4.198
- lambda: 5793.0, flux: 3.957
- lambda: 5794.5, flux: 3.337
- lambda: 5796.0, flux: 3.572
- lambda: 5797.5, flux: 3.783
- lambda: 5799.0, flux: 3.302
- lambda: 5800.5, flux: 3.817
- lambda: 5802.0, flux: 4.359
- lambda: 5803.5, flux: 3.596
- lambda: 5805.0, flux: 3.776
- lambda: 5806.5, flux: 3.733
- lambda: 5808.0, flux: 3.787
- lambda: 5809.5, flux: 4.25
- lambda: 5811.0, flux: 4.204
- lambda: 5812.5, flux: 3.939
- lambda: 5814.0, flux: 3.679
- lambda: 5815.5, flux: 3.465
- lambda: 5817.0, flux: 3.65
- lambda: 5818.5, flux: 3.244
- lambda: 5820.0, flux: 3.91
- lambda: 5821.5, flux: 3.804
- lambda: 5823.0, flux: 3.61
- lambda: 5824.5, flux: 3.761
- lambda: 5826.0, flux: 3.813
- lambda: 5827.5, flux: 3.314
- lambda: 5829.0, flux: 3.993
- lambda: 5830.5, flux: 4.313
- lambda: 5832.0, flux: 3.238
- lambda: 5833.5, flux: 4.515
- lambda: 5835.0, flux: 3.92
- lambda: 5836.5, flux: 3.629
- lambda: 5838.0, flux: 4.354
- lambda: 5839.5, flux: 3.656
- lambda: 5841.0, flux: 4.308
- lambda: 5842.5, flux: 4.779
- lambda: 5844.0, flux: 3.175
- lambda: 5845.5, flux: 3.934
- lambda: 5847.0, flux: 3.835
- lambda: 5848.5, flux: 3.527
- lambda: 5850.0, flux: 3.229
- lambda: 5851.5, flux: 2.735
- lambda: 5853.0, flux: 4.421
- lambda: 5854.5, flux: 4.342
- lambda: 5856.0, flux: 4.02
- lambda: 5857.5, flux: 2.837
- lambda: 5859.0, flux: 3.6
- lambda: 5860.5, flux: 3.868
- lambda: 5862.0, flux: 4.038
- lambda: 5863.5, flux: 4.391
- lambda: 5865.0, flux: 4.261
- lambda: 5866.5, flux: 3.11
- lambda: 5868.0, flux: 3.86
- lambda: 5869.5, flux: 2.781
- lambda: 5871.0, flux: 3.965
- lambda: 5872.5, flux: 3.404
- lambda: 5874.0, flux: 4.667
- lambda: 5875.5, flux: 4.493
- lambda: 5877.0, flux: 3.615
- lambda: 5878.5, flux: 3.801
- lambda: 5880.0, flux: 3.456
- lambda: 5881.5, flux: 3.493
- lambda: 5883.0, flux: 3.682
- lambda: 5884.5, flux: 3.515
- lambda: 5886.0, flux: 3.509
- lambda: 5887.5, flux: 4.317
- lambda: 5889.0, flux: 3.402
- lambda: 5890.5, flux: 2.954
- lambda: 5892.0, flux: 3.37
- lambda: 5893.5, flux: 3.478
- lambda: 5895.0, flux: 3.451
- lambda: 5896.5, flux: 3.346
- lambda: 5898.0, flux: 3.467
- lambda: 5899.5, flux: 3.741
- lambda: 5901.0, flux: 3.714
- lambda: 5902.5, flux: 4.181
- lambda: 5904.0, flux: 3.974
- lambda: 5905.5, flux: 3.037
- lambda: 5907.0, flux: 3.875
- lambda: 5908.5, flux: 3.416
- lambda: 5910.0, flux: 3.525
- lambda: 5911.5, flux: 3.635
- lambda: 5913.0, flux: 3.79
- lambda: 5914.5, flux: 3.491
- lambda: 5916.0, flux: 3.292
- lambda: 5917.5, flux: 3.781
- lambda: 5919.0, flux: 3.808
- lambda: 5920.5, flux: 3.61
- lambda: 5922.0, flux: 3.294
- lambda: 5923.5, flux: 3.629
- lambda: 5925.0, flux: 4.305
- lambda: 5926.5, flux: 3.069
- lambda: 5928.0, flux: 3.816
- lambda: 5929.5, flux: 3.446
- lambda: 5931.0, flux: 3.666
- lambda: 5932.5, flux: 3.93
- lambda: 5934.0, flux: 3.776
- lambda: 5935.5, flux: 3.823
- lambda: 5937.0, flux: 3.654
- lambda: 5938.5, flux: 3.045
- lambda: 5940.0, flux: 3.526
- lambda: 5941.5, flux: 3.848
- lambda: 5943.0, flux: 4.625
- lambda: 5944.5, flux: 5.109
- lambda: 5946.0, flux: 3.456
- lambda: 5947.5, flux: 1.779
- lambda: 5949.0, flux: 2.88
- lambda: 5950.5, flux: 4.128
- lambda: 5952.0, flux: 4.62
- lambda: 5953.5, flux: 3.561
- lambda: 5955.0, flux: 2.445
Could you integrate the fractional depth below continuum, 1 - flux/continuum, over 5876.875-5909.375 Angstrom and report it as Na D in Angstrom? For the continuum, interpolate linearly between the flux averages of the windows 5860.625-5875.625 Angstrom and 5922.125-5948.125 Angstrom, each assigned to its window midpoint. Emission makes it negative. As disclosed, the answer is 1.9 Angstrom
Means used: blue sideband 3.87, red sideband 3.68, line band 3.58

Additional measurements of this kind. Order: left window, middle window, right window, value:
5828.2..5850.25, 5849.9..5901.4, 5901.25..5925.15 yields 1.49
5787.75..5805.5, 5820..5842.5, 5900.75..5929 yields -0.87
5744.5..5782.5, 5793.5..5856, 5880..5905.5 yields -1.58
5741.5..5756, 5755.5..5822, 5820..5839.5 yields 0.83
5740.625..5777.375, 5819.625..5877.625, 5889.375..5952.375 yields -1.64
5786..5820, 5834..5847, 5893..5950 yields -0.78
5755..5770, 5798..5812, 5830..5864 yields -0.12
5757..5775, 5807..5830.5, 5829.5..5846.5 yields 1.06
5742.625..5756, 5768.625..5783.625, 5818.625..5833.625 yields 0.40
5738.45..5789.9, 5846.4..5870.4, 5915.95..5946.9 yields 0.56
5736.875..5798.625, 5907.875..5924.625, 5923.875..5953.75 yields 0.59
